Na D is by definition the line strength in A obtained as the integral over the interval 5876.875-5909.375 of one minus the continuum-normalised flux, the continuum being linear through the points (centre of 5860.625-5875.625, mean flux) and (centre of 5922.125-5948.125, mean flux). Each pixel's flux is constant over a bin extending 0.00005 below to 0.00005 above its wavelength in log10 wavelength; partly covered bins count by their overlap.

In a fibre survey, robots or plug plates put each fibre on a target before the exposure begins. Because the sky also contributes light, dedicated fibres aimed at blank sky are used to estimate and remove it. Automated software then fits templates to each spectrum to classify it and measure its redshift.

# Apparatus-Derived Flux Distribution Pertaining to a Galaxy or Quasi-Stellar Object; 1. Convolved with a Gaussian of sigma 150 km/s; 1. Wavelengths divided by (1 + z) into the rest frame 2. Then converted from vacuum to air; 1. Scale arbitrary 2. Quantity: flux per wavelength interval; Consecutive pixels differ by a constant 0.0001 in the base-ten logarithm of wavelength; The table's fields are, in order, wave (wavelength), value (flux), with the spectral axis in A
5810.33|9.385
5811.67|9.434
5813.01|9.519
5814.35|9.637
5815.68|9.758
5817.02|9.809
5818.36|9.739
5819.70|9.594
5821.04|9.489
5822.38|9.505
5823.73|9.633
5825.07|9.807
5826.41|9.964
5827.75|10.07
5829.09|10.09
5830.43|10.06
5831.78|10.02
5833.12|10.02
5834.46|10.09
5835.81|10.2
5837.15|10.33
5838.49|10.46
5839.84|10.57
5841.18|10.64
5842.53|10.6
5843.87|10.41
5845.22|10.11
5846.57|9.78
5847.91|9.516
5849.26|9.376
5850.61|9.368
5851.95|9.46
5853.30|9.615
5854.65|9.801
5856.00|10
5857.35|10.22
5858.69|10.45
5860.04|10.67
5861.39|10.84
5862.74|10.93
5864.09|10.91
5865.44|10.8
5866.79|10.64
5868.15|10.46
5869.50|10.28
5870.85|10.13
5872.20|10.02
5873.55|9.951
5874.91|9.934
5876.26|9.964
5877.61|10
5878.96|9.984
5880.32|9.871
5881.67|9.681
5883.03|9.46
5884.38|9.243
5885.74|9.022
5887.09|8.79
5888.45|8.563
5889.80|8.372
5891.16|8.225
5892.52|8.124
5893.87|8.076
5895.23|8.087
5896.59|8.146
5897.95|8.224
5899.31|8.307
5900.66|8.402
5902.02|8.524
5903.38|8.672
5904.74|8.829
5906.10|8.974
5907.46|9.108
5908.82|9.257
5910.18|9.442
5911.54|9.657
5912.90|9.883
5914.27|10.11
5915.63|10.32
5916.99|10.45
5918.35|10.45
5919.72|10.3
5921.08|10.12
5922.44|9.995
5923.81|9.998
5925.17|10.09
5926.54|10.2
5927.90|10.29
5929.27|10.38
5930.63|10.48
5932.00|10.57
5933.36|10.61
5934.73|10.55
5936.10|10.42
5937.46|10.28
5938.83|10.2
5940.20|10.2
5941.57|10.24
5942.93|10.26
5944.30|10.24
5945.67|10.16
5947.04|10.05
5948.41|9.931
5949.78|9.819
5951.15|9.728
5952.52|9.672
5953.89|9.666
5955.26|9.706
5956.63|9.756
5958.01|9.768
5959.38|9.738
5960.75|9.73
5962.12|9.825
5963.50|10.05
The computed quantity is 4.8 A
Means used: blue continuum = 10.4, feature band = 8.83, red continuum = 10.3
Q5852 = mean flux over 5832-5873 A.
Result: 10.2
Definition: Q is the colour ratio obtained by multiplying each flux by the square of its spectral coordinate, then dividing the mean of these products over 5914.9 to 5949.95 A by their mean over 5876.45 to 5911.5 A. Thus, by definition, 1.2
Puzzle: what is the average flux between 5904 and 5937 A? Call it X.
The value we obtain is 10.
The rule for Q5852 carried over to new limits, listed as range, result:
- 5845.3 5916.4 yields 9.51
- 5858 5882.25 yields 10.3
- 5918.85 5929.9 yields 10.2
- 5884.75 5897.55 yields 8.39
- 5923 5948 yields 10.3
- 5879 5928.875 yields 9.27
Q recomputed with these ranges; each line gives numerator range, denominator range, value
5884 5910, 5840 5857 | 0.88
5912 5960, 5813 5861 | 1.05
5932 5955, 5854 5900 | 1.08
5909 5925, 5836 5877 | 1.00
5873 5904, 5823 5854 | 0.91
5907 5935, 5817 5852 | 1.04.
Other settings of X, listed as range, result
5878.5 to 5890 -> 9.24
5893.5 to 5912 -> 8.69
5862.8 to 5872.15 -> 10.5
